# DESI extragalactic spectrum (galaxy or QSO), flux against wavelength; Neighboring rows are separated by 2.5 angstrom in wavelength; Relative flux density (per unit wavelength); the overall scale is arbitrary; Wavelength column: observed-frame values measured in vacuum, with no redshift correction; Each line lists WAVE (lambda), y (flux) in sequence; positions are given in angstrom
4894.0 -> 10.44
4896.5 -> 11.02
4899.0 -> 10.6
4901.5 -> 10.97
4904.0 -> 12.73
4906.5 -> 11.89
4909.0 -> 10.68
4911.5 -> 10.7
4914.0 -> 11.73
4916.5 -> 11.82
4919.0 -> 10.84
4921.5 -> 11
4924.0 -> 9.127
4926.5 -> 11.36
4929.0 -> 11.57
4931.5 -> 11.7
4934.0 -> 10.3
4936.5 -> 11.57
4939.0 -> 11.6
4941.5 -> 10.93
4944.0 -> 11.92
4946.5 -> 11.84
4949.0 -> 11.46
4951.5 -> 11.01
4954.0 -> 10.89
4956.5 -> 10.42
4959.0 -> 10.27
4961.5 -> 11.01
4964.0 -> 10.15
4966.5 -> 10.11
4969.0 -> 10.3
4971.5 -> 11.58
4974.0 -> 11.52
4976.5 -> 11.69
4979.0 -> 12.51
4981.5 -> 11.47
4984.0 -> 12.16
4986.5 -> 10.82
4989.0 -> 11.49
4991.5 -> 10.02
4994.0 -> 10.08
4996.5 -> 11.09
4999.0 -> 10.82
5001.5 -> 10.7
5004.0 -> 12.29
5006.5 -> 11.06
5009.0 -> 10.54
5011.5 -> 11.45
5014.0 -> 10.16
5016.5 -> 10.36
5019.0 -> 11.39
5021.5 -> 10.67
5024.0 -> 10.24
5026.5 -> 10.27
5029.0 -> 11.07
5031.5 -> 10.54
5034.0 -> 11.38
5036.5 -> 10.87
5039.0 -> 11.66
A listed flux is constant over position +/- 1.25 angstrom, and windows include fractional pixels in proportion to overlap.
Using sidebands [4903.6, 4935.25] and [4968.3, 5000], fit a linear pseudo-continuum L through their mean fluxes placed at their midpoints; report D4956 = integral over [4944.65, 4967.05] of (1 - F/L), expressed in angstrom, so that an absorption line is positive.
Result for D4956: 0.68 angstrom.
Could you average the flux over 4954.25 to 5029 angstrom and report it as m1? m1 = 10.9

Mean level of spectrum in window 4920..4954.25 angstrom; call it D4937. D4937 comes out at 11.2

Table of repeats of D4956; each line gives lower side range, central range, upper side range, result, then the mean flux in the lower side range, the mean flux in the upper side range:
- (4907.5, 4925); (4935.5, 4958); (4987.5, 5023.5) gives -0.84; 10.9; 10.9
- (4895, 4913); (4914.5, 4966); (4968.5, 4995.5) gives 0.95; 11.2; 11.3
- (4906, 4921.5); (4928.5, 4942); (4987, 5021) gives -0.17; 11.2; 10.9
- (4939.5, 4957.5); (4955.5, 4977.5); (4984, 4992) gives 0.75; 11.2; 11.1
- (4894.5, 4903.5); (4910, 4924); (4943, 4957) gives 0.09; 11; 11.3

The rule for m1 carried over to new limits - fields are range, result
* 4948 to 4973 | 10.7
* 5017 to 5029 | 10.7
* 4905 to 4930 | 11.1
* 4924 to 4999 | 11.1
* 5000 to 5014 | 11.1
